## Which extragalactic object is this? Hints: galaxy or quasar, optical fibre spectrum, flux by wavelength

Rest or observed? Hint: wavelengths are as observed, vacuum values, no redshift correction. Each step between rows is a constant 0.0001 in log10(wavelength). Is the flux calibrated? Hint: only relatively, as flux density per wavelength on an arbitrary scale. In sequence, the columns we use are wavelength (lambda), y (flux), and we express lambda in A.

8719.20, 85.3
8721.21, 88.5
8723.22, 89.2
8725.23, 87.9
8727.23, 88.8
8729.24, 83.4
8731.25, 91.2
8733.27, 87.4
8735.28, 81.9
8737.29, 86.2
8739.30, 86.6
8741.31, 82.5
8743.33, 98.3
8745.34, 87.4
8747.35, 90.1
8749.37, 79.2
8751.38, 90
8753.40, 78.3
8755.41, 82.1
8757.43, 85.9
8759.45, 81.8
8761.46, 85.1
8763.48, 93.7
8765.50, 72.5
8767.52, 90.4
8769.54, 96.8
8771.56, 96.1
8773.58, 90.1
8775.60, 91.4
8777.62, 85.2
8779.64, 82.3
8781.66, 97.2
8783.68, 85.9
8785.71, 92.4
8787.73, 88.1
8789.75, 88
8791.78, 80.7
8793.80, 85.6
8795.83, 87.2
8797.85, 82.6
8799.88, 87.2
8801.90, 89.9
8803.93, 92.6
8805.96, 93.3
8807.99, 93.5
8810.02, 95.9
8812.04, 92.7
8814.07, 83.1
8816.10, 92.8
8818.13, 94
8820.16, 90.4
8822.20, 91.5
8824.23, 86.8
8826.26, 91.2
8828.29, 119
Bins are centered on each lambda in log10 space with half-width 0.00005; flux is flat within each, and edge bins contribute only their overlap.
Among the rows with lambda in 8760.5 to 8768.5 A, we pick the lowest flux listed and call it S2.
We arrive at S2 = 72.5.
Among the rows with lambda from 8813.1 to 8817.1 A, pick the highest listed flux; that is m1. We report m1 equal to 92.8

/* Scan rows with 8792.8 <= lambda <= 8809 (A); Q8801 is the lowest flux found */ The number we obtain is 82.6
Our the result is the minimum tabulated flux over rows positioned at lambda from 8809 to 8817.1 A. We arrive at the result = 83.1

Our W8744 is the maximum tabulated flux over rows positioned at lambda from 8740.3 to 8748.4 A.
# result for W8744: 98.3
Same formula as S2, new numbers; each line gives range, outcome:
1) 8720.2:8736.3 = 81.9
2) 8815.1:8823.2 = 90.4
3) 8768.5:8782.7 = 82.3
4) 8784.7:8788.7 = 88.1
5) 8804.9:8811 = 93.3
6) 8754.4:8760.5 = 81.8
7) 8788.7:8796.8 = 80.7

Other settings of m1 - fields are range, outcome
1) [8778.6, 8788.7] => 97.2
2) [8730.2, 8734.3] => 91.2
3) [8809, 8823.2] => 95.9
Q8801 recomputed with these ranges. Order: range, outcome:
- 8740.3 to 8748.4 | 82.5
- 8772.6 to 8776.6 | 90.1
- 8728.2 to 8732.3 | 83.4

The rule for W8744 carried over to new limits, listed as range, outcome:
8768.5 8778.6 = 96.8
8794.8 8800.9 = 87.2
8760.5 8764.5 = 93.7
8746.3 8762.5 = 90.1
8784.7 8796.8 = 92.4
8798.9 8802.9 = 89.9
